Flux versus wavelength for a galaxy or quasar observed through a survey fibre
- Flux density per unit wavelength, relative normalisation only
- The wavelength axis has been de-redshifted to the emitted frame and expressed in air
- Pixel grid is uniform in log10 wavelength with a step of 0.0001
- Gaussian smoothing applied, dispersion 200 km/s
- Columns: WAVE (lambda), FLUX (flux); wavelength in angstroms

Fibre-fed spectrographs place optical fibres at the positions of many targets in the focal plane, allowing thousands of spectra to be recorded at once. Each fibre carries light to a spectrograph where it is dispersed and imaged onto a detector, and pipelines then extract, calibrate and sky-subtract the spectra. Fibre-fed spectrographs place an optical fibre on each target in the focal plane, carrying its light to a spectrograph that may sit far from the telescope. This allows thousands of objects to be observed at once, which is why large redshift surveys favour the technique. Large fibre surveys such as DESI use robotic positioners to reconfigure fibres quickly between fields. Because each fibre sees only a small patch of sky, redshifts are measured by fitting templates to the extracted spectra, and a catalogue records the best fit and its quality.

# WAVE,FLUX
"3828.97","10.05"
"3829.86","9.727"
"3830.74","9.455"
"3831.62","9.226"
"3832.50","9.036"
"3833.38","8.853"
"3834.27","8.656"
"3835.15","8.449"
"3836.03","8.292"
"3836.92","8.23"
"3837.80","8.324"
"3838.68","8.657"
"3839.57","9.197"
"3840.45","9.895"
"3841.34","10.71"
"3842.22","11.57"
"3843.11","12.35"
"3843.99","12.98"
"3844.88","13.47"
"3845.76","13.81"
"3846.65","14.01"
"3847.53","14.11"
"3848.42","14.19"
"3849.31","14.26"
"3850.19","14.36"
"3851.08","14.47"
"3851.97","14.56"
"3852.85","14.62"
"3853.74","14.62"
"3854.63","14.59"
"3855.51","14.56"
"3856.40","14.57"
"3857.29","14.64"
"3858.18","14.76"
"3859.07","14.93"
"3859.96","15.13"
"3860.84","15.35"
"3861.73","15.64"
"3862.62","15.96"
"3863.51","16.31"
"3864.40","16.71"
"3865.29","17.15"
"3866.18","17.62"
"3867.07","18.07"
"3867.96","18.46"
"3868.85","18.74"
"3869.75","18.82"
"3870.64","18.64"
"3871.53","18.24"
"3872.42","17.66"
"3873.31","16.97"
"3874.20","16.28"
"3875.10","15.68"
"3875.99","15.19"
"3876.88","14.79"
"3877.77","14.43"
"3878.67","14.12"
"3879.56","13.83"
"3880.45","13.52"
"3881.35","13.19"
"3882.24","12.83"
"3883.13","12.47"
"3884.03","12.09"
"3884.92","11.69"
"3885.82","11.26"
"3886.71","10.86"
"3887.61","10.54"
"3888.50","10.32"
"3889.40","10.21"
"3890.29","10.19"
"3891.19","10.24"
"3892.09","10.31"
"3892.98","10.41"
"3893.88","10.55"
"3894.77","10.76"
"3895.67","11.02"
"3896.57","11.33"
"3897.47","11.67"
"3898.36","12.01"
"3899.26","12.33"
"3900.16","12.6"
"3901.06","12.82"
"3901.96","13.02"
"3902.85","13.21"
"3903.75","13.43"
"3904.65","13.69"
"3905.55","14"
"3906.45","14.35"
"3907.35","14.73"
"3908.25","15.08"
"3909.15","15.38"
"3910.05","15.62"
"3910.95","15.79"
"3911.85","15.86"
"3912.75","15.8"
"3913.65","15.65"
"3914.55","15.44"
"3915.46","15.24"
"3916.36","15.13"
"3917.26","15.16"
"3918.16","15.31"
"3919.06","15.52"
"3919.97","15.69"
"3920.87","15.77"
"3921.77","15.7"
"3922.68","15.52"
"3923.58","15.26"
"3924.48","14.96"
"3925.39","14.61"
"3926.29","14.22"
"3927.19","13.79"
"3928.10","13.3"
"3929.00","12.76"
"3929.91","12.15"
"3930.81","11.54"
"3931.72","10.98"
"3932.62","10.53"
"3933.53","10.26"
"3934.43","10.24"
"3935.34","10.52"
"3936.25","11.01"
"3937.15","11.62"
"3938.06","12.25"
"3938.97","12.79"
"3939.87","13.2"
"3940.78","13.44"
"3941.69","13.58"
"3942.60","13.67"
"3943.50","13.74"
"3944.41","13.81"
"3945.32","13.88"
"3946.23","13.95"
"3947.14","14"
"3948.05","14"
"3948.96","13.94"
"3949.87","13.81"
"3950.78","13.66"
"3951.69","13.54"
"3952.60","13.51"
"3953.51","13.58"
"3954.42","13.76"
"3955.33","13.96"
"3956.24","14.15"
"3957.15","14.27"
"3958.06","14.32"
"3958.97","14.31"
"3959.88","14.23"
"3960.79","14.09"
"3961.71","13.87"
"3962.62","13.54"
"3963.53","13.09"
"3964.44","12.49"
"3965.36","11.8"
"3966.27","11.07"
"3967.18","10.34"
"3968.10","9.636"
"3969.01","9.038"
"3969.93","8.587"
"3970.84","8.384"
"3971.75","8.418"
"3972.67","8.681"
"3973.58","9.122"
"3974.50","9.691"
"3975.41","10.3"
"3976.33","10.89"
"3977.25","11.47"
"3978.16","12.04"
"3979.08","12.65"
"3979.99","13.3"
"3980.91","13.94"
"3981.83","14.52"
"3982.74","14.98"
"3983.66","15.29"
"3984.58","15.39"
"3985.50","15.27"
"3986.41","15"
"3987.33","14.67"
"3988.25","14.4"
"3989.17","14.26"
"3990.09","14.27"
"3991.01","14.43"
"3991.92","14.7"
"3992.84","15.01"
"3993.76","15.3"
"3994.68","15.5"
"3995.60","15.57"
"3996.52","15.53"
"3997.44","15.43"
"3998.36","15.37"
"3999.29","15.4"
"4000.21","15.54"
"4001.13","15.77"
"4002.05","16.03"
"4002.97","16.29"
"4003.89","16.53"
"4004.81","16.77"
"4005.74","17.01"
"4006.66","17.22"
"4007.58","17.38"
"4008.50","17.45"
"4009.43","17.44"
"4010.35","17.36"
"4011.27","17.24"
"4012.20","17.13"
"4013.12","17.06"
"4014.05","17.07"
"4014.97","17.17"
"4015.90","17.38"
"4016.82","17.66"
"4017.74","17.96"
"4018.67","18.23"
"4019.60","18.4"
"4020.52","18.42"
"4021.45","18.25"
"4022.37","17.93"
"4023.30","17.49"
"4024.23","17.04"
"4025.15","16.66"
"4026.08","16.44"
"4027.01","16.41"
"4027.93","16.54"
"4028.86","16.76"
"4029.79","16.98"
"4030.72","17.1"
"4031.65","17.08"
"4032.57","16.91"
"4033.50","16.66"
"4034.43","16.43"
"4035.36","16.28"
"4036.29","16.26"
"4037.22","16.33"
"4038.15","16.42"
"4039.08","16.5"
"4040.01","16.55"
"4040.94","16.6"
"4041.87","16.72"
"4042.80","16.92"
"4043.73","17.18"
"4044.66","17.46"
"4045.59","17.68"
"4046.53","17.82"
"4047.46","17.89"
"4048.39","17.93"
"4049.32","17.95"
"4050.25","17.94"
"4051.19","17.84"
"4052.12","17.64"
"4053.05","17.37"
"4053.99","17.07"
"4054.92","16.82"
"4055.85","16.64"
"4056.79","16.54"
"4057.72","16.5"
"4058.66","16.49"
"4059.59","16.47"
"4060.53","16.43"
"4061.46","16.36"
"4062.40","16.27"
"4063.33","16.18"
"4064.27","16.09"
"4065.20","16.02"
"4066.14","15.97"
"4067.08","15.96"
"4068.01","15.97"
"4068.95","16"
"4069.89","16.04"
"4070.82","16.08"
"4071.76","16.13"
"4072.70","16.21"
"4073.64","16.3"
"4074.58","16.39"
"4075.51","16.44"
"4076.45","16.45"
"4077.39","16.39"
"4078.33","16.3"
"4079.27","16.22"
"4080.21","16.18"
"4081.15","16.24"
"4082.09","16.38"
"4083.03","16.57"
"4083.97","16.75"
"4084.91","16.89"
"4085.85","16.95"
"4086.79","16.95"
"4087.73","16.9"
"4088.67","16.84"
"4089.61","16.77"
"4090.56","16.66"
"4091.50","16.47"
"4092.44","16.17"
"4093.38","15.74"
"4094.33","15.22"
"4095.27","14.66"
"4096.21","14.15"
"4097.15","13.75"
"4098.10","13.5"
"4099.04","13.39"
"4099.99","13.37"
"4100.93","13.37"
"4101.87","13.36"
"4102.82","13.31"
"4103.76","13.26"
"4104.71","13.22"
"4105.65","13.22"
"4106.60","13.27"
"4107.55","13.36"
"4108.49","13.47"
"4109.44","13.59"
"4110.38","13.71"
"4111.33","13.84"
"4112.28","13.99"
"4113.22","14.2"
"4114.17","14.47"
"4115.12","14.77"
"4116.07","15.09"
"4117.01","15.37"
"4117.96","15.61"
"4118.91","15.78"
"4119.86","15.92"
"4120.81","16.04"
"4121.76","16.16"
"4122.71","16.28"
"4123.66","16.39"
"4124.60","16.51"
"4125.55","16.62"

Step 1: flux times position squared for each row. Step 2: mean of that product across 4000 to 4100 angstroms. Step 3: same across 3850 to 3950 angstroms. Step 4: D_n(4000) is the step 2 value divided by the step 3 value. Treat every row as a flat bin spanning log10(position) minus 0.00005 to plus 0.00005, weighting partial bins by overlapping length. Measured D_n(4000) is 1.29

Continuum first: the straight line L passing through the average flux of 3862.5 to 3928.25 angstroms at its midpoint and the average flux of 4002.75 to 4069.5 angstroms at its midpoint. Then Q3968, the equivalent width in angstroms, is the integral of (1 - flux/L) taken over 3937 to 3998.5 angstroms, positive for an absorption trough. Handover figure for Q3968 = 9.7 angstroms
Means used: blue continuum 14.3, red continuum 17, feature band 13.2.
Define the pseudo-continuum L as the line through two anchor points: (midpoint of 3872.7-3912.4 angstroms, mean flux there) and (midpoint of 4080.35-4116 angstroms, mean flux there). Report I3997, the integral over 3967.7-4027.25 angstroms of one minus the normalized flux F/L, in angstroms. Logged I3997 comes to -4.2 angstroms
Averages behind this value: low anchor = 13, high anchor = 14.8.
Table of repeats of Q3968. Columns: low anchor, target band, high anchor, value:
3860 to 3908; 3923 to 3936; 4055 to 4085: 1.77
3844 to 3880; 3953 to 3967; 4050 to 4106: 2.03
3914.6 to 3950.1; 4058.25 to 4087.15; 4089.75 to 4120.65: -4.25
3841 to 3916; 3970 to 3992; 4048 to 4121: 3.30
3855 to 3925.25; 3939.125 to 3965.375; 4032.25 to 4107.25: 2.17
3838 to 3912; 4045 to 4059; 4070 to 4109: -2.11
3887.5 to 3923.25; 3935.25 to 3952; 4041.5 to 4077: 1.24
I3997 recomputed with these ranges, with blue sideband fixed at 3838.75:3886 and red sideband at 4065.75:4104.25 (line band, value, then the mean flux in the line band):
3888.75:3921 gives 3.1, 13.4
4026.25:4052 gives -2.6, 17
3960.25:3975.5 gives 4.4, 10.7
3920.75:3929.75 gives 0.3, 14.5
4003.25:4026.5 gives -3.1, 17.4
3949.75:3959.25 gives 0.7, 13.9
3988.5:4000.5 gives 0.1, 15.1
